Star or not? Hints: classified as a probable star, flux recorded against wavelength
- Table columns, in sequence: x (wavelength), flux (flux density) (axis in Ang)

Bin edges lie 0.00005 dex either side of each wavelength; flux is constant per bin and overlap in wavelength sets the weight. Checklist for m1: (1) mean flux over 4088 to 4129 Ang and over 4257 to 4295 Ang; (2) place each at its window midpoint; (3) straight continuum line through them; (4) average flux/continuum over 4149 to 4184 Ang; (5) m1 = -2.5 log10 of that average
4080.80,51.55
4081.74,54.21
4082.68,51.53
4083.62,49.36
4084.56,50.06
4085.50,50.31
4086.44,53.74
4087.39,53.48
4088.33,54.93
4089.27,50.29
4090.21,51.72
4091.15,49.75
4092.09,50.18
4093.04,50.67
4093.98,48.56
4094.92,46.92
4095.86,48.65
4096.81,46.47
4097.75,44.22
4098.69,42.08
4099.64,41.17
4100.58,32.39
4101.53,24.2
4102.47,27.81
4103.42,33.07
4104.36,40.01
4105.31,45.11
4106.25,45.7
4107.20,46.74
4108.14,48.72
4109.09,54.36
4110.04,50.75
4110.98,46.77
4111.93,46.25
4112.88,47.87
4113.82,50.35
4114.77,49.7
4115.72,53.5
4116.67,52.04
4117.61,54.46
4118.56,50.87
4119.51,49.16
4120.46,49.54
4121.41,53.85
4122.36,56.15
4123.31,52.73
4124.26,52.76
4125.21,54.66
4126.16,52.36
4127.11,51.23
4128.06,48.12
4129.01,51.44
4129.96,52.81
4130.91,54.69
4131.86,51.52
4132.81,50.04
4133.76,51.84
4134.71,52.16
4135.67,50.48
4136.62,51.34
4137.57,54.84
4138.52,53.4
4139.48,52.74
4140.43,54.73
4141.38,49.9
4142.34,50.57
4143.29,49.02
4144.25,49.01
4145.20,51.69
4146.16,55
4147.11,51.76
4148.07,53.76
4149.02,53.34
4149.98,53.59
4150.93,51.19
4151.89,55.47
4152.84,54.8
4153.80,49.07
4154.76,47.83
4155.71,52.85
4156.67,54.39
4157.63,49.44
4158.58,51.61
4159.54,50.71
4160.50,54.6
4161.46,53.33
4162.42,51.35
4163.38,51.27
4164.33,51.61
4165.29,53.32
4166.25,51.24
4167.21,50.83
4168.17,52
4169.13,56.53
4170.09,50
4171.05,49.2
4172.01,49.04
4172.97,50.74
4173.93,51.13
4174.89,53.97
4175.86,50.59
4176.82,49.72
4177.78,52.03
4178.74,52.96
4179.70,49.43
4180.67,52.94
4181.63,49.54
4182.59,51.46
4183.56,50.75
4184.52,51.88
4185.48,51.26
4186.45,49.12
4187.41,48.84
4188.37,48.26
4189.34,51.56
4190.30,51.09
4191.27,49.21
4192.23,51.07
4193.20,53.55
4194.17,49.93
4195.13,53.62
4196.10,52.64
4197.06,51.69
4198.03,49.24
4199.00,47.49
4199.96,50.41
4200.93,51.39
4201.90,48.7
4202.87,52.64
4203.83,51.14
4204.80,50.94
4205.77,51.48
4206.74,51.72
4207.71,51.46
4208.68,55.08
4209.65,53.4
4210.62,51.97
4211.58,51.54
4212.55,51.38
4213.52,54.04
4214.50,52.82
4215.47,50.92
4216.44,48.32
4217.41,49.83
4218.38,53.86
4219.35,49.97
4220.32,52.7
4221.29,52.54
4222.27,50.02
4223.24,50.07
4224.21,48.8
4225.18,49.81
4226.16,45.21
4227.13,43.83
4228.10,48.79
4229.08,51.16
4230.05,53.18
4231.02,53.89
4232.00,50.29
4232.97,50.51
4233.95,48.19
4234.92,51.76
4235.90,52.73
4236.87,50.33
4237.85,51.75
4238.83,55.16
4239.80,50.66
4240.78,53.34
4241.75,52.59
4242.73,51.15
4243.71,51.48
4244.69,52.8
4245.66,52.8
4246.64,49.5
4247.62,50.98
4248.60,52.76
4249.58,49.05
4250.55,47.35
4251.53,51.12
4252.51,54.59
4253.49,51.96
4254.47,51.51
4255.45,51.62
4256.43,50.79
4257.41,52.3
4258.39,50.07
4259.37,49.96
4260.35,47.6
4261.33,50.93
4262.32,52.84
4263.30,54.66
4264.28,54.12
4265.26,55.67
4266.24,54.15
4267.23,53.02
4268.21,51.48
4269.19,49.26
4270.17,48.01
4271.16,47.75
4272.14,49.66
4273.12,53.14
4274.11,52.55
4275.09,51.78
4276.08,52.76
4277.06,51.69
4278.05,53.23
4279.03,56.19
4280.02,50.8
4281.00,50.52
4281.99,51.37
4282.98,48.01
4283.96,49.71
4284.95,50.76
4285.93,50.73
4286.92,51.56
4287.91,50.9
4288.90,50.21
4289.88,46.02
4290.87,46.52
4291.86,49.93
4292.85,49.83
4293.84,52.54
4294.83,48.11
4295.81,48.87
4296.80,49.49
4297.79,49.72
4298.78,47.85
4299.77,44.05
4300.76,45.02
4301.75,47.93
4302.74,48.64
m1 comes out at -0.06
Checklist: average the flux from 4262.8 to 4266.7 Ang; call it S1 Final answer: 54.8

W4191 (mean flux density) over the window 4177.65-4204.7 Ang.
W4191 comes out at 50.8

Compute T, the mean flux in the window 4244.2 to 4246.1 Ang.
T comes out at 53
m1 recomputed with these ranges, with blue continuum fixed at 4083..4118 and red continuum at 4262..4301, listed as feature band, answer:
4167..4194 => -0.054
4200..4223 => -0.052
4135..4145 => -0.086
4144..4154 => -0.107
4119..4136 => -0.100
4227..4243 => -0.035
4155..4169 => -0.086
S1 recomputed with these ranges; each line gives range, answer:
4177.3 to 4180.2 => 51.4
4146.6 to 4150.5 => 53.2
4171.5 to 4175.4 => 51.1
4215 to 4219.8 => 50.6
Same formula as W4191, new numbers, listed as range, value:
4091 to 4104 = 41.6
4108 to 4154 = 51.8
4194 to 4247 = 51.2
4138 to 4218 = 51.5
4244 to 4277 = 51.5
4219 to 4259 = 51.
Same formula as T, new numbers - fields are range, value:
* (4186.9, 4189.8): 49.6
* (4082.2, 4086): 50.4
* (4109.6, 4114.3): 48.4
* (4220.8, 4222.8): 51.2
